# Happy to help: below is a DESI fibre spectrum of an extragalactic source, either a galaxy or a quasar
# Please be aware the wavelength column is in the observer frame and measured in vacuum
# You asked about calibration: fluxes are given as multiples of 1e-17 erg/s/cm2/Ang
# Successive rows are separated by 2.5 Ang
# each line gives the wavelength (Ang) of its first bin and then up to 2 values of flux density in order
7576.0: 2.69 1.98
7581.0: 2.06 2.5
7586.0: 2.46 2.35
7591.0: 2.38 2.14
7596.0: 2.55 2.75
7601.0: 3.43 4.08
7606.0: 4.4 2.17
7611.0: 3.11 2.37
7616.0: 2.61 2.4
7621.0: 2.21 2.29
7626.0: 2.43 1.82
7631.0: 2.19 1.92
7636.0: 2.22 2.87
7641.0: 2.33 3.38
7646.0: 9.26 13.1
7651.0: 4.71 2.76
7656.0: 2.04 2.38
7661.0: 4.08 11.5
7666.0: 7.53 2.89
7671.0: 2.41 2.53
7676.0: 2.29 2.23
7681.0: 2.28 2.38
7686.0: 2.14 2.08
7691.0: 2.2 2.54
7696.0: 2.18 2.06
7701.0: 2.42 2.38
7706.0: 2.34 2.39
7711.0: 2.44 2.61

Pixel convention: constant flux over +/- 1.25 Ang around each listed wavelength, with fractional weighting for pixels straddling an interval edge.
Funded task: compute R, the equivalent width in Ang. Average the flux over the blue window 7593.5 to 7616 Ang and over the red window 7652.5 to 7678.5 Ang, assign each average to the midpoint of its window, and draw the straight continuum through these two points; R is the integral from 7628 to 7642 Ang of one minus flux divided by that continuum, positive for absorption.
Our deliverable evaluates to 5.0 Ang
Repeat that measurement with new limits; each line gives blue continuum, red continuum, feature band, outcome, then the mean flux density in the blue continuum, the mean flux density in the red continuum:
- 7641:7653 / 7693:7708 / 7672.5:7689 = 6.9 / 6.76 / 2.31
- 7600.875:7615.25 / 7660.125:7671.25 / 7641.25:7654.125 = -3.4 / 3.22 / 6.03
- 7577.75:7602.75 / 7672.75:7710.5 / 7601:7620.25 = -4.4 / 2.5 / 2.3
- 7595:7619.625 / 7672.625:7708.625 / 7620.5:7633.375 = 3.0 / 2.99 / 2.29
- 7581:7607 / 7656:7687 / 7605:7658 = -2.6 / 2.85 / 3.67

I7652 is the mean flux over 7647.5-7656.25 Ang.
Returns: 5.85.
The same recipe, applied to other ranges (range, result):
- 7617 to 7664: 3.87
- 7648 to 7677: 4.66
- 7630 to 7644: 2.44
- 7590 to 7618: 2.9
